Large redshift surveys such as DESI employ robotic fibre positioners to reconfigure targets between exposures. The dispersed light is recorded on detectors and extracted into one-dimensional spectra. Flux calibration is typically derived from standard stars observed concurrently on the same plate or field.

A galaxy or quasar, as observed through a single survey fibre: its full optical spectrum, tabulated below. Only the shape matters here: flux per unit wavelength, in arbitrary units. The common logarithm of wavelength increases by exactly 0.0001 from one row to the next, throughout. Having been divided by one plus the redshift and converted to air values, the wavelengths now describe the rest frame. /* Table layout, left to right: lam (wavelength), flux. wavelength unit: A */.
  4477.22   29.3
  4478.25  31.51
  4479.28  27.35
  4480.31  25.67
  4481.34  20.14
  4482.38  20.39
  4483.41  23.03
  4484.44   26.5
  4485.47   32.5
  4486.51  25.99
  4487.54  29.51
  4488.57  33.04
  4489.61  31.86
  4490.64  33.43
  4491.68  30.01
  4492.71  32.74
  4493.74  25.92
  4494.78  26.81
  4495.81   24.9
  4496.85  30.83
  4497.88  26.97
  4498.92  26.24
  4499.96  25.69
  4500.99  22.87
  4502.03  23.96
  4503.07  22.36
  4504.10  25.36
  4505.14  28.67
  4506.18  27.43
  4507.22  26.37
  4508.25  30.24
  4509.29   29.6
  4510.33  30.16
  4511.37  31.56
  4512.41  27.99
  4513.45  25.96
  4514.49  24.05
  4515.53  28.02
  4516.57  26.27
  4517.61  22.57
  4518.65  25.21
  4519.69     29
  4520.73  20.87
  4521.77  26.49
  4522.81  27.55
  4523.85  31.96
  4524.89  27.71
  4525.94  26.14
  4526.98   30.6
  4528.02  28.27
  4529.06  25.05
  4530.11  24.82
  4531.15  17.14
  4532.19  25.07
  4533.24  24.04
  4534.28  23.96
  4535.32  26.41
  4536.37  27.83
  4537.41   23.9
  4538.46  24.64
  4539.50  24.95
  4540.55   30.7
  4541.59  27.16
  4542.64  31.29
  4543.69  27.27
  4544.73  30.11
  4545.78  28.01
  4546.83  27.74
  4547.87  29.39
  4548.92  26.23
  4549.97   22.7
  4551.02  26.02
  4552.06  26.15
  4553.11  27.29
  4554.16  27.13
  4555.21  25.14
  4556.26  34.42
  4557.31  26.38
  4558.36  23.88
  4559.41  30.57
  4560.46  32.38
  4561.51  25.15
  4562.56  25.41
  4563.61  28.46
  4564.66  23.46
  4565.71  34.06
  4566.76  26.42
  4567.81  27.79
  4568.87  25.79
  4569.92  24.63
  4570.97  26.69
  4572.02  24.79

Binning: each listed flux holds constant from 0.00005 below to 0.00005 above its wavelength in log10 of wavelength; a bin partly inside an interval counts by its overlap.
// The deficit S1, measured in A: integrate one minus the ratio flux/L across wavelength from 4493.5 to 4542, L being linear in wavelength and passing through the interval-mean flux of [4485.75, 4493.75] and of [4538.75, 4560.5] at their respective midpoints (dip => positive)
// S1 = 4.8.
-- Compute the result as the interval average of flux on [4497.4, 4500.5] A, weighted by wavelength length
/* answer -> 26.2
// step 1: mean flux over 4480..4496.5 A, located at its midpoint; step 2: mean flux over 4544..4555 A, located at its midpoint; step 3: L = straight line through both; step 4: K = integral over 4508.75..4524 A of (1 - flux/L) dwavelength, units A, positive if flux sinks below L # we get 0.2 A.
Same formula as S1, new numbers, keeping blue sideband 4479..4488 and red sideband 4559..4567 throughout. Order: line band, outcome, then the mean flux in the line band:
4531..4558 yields 1.0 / 26.7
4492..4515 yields -0.8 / 27.1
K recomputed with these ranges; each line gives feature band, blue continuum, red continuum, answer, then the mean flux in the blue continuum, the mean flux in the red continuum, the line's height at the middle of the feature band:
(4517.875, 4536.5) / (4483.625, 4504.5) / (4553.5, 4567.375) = 1.3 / 27.8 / 27.9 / 27.9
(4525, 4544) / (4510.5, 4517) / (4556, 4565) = 1.0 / 27.5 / 27.7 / 27.6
